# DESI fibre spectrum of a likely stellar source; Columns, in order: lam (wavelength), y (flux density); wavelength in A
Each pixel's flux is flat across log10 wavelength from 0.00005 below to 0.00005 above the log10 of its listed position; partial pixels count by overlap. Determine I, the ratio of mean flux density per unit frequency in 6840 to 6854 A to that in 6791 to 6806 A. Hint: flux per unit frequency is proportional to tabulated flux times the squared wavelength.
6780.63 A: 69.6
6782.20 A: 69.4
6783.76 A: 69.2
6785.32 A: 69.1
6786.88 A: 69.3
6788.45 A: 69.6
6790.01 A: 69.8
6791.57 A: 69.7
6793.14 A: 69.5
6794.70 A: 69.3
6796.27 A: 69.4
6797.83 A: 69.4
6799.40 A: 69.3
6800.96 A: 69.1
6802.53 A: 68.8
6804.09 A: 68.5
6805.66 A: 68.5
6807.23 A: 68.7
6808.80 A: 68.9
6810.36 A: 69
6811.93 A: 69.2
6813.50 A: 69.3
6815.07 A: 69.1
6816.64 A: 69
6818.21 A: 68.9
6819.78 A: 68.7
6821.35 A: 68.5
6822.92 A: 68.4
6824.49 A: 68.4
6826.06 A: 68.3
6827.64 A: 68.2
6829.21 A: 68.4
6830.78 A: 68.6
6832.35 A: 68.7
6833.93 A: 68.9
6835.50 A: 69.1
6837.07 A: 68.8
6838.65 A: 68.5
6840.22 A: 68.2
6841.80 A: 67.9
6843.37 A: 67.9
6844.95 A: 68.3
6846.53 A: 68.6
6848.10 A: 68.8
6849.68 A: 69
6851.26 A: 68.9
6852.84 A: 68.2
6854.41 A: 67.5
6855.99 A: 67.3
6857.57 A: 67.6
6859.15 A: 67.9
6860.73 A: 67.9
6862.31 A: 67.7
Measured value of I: 1.0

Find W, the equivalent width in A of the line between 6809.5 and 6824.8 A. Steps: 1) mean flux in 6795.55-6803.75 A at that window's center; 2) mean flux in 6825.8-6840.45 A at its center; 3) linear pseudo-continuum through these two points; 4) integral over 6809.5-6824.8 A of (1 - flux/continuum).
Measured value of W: 0.01 A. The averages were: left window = 69.2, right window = 68.6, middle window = 68.9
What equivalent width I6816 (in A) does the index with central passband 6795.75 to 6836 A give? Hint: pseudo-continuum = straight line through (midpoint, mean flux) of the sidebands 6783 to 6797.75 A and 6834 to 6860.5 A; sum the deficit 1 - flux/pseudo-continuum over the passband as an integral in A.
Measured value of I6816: 0.07 A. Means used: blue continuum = 69.4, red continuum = 68.3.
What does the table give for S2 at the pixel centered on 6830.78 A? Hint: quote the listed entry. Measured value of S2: 68.6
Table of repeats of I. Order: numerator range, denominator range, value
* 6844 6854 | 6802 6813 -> 1.01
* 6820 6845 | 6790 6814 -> 1.00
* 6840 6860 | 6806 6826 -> 1.00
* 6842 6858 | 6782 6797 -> 1.00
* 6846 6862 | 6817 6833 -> 1.00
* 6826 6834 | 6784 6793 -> 1.00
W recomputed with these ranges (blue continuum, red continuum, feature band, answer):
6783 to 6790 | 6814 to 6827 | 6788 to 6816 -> -0.05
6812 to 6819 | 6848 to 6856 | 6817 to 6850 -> 0.08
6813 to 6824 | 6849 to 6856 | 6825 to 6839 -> 0.00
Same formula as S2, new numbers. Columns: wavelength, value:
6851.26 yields 68.9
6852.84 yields 68.2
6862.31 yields 67.7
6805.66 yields 68.5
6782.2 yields 69.4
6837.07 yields 68.8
